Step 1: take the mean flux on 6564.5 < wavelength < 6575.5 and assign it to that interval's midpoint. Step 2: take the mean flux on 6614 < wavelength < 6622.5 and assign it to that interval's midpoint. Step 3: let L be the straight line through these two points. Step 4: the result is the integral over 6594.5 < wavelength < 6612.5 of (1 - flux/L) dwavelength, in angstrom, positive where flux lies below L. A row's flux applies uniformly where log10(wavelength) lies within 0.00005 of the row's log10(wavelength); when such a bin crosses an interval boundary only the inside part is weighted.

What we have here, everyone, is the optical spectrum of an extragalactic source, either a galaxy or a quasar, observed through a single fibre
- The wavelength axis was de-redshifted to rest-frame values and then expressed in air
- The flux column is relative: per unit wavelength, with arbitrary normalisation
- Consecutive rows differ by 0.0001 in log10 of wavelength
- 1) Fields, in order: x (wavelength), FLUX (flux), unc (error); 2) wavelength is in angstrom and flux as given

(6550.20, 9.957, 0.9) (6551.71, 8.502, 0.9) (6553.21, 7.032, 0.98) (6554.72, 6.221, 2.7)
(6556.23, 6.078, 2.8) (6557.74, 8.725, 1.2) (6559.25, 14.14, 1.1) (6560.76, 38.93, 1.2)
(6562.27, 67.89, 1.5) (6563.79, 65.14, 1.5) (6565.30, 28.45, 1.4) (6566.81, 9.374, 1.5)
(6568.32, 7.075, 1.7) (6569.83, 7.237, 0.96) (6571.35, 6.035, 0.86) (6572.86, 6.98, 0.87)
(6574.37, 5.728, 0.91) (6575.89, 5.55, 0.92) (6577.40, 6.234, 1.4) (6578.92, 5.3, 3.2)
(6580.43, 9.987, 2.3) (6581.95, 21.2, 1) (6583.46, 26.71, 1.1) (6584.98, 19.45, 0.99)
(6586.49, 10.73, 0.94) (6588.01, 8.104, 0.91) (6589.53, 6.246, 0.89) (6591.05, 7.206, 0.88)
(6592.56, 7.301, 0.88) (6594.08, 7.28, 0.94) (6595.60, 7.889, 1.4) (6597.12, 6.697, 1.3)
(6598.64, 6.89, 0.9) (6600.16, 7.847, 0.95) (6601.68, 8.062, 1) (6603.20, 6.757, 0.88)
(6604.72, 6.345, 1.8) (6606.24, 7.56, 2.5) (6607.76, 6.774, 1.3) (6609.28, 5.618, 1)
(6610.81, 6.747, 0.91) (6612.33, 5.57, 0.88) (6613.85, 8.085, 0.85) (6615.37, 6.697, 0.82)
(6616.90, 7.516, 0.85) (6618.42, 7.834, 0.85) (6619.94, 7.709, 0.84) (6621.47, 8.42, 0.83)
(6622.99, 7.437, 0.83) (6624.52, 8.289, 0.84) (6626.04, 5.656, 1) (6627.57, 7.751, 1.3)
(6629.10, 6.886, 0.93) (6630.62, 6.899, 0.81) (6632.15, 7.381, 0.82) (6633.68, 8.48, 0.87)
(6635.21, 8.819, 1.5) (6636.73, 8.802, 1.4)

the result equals 3.20 angstrom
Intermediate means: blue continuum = 10.2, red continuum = 7.66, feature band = 6.94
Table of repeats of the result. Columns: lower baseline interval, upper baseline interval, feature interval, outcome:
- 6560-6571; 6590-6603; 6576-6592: 4.5 angstrom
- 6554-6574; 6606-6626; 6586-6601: 6.3 angstrom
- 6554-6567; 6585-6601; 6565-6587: 7.1 angstrom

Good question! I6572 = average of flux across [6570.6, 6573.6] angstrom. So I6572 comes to 6.51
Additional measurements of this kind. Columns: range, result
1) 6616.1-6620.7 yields 7.68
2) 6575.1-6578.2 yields 5.87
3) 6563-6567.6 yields 34.3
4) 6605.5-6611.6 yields 6.66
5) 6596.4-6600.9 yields 7.14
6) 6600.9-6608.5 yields 7.11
